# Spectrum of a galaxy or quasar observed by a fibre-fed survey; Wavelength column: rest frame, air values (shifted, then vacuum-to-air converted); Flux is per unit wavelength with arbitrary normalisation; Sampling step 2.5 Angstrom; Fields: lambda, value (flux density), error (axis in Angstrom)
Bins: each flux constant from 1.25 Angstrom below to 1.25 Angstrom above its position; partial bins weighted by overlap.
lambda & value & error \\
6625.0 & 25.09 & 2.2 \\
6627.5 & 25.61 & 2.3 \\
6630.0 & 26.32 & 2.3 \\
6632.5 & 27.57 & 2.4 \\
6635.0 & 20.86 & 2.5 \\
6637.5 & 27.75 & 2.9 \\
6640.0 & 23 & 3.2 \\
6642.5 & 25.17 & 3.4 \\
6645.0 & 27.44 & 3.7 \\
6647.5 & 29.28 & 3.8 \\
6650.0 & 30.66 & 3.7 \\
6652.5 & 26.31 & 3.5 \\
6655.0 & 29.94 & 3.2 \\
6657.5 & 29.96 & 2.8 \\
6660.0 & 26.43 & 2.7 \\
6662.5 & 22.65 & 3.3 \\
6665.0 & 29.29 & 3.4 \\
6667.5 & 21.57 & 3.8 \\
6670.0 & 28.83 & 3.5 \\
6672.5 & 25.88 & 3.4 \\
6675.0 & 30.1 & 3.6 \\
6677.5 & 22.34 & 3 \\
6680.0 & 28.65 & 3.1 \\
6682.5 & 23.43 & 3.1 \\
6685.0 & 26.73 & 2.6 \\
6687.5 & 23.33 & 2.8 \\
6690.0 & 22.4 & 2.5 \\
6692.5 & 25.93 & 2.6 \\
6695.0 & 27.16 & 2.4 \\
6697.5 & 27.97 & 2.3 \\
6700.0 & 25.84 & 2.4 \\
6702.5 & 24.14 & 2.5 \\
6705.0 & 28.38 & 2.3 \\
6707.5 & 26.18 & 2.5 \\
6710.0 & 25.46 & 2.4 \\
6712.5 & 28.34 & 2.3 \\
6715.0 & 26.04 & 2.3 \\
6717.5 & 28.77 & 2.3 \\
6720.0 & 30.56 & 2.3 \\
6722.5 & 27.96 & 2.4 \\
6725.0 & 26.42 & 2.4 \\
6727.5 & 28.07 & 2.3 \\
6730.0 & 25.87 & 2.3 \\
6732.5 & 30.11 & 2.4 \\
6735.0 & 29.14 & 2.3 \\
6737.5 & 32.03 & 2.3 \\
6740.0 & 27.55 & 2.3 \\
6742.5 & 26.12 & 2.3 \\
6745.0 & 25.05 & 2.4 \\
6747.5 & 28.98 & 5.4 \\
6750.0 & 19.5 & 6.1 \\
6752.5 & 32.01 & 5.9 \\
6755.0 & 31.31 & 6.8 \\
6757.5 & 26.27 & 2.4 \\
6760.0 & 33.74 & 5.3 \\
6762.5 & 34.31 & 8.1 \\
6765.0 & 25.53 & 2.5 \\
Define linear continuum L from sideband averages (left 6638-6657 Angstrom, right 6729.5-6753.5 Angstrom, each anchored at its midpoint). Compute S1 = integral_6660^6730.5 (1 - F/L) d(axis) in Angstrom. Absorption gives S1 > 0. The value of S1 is 3.1 Angstrom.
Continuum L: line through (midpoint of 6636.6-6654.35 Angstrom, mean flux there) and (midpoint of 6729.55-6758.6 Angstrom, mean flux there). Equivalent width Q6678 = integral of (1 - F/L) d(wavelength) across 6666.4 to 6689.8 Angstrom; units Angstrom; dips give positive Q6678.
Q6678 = 1.6 Angstrom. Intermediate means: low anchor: 27.2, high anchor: 27.9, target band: 25.5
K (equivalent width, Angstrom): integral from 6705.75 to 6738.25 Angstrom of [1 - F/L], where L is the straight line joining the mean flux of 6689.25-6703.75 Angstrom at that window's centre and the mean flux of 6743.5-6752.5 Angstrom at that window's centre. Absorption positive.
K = -3.0 Angstrom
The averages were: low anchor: 25.7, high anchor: 25.6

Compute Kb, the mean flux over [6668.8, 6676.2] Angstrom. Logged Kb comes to 28.3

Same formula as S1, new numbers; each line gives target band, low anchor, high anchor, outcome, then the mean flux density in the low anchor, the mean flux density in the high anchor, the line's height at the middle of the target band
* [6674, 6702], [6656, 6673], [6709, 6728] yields 1.3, 26.4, 27.7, 27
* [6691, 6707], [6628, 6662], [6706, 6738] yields 0.7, 26.9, 28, 27.6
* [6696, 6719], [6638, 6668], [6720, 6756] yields 0.6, 27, 27.9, 27.6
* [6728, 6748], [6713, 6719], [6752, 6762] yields 0.9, 27.7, 31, 29.5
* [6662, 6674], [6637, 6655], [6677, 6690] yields -0.1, 27.3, 24.8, 25.8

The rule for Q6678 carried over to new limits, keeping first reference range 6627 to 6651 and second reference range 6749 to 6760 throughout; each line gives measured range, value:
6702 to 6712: 0.4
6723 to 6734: 0.0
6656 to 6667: 0.0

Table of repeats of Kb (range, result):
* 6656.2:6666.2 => 27.1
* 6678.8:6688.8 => 25.5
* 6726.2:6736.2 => 28.3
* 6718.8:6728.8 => 28.2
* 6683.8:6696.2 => 25.1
